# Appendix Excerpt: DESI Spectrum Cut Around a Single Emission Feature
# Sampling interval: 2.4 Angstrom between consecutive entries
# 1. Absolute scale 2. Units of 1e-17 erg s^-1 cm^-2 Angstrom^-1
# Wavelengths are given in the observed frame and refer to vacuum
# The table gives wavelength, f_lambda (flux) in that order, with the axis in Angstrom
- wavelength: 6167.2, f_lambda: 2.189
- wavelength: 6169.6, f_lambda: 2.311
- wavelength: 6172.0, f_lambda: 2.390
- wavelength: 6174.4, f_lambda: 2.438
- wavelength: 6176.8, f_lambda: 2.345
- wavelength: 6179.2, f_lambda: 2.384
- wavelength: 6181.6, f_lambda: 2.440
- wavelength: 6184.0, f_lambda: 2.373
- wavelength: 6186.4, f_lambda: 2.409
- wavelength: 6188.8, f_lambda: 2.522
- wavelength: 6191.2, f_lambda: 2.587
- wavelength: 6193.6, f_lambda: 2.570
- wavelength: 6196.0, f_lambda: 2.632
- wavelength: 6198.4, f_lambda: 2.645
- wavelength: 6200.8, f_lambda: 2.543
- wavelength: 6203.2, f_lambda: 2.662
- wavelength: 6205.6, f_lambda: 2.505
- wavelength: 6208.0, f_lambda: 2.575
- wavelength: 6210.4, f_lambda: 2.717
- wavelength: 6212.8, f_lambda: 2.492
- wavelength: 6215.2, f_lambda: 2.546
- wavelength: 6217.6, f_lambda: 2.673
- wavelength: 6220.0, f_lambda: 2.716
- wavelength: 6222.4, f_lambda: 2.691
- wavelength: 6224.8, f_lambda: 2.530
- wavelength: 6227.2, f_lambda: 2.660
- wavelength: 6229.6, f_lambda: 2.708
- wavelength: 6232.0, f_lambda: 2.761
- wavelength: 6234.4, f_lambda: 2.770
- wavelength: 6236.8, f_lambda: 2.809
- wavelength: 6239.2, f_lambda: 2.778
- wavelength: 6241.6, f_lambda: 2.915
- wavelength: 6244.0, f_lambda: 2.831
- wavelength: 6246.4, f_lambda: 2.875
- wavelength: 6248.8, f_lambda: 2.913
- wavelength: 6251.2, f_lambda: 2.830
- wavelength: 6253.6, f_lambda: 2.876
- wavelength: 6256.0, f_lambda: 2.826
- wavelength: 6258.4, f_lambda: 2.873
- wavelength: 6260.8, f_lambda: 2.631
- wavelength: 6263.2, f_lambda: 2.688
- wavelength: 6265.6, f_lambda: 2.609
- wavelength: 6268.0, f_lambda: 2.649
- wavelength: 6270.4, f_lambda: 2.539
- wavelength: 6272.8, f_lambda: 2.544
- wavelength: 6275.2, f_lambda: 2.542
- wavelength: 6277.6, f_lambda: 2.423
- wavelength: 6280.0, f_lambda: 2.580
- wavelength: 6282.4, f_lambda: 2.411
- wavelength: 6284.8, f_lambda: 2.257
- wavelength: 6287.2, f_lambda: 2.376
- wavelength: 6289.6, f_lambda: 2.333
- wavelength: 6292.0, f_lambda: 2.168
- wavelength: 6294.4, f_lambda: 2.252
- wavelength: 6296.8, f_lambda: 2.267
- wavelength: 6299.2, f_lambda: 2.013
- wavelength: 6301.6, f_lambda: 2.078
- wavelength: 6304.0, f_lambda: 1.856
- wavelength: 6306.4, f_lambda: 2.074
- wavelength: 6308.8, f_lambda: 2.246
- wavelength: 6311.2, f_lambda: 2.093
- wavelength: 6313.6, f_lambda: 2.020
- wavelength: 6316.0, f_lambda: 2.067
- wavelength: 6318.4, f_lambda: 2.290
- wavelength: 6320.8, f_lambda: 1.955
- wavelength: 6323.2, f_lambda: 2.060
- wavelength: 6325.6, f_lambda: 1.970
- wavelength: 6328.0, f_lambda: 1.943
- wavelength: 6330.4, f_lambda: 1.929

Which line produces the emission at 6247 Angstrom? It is C III]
